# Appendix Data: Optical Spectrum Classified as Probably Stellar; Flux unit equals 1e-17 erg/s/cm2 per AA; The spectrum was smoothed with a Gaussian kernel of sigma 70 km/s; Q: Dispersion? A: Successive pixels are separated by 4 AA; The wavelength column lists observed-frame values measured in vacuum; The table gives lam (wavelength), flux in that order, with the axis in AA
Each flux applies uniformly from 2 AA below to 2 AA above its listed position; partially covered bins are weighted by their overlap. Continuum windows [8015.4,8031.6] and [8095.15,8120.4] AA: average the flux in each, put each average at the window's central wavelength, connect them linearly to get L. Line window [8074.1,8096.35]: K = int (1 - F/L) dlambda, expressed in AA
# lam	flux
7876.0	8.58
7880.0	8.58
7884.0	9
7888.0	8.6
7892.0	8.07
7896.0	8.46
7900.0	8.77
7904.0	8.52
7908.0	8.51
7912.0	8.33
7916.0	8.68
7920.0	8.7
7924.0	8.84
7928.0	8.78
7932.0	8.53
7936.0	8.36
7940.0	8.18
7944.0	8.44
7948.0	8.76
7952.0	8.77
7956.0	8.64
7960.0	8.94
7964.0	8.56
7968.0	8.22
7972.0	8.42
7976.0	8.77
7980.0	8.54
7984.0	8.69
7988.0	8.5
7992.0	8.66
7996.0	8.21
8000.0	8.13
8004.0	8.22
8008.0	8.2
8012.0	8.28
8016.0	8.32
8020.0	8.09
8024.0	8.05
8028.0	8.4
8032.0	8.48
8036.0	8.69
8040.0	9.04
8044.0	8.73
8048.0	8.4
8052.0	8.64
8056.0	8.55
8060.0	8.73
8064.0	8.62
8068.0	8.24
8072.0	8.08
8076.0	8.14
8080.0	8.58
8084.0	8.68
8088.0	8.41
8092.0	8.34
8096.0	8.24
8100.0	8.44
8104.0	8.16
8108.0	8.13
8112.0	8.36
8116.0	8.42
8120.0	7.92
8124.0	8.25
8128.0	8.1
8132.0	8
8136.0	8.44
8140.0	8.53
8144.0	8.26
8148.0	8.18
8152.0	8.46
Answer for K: -0.43 AA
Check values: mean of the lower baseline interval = 8.23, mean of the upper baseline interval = 8.26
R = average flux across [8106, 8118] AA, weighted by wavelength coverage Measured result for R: 8.3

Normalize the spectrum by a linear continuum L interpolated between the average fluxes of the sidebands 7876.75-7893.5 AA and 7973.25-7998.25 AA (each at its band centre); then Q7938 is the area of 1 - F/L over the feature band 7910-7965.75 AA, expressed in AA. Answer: -0.28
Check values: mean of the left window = 8.58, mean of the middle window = 8.61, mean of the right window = 8.55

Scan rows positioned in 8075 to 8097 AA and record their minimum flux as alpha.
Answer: 8.14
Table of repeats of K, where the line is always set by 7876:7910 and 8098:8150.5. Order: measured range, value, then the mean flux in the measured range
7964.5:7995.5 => -0.3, 8.53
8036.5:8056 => -0.8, 8.69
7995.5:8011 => 0.4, 8.19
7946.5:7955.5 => -0.3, 8.74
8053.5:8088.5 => -0.6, 8.45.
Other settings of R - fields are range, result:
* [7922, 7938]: 8.63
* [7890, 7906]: 8.46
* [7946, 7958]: 8.72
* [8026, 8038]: 8.52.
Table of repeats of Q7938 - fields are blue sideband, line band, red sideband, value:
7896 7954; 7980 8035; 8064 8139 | 0.7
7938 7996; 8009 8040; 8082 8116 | 0.4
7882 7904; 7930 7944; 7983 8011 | 0.2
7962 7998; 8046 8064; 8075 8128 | -0.4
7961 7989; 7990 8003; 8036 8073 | 0.3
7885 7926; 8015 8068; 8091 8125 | -1.0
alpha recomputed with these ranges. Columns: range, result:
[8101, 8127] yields 7.92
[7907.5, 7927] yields 8.33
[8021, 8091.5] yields 8.05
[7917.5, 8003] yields 8.13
